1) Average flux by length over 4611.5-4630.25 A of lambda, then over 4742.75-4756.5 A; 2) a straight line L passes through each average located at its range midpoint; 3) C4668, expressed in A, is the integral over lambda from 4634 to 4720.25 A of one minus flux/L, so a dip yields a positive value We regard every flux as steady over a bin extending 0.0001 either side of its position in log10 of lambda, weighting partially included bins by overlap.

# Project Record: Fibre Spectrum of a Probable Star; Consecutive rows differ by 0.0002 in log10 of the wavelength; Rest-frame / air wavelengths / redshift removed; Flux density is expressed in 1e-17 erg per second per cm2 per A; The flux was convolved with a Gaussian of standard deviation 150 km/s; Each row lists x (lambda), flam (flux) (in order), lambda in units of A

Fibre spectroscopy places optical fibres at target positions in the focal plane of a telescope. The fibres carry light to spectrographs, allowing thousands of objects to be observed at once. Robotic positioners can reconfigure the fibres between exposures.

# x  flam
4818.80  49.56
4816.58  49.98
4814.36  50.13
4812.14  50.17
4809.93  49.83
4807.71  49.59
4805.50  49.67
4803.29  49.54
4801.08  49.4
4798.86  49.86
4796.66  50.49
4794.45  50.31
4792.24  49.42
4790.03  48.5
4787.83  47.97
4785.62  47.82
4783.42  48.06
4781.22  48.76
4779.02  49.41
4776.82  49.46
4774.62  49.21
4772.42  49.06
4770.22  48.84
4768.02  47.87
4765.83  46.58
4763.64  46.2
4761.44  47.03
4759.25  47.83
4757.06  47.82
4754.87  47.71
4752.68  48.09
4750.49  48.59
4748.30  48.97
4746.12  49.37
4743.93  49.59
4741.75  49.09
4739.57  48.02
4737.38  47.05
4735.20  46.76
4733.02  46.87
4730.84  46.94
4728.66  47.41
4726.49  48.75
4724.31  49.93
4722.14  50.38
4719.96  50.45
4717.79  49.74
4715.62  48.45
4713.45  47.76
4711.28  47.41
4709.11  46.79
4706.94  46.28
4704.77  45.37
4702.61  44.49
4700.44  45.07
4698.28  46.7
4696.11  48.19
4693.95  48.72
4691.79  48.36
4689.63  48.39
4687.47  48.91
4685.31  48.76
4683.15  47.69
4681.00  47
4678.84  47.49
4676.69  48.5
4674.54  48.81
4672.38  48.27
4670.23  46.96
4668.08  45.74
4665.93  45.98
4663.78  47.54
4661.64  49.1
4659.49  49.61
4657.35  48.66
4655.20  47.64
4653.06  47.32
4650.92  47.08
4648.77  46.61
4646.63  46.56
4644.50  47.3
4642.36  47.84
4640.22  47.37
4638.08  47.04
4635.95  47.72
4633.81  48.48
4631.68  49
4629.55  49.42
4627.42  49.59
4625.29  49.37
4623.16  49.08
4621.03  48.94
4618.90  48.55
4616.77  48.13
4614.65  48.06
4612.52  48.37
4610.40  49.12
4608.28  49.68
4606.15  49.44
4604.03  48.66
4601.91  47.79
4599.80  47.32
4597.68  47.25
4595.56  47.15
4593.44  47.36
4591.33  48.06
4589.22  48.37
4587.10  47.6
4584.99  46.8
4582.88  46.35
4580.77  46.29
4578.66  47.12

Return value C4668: 2.1 A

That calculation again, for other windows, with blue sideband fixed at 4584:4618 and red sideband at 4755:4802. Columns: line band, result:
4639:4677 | 0.51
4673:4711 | 0.73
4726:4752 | 0.18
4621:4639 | -0.22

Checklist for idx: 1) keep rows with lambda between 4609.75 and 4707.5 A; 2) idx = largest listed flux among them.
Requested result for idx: 49.61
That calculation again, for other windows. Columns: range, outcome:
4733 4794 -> 49.59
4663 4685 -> 48.81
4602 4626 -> 49.68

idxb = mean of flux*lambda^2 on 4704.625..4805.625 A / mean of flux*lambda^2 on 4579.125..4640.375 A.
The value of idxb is 1.1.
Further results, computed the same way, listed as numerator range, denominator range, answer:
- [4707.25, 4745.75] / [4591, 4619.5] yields 1.06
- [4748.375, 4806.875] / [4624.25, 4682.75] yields 1.07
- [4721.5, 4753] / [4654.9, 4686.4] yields 1.04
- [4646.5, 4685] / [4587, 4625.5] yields 1.01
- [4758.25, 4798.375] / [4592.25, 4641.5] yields 1.07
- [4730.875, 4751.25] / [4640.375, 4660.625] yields 1.05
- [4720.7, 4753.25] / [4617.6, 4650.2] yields 1.05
